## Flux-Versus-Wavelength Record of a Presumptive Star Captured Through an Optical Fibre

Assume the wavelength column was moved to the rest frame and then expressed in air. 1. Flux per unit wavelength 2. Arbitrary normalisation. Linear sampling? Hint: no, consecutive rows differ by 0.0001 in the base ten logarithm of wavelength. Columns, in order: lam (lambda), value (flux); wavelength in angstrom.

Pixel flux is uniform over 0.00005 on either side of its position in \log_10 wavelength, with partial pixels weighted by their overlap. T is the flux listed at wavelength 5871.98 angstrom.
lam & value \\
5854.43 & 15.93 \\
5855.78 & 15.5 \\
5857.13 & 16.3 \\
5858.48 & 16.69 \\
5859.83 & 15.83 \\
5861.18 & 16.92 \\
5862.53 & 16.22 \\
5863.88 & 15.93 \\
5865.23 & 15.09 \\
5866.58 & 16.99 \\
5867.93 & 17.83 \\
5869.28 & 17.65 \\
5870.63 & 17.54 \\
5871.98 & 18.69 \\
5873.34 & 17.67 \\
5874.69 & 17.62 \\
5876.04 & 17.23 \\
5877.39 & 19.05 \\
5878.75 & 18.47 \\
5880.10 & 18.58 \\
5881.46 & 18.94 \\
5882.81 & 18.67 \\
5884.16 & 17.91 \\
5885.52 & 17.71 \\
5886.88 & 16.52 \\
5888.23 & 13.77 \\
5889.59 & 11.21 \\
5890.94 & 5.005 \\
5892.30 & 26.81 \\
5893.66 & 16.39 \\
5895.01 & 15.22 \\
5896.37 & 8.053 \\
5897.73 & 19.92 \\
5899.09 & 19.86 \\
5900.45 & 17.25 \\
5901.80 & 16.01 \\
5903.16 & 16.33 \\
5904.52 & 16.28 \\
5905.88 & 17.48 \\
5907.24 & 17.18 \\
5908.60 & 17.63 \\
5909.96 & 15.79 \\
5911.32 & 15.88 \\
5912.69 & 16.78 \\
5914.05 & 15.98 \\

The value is 18.69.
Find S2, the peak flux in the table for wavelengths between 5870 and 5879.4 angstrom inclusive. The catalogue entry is 19.05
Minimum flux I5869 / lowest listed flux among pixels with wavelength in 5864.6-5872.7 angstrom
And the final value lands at 15.09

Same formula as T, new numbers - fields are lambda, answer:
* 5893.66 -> 16.39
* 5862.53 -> 16.22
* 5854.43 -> 15.93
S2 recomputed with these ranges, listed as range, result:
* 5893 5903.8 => 19.92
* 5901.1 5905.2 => 16.33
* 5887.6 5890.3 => 13.77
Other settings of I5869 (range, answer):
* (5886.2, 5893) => 5.005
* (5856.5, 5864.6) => 15.83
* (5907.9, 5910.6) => 15.79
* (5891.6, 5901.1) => 8.053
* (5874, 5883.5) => 17.23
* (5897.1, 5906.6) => 16.01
